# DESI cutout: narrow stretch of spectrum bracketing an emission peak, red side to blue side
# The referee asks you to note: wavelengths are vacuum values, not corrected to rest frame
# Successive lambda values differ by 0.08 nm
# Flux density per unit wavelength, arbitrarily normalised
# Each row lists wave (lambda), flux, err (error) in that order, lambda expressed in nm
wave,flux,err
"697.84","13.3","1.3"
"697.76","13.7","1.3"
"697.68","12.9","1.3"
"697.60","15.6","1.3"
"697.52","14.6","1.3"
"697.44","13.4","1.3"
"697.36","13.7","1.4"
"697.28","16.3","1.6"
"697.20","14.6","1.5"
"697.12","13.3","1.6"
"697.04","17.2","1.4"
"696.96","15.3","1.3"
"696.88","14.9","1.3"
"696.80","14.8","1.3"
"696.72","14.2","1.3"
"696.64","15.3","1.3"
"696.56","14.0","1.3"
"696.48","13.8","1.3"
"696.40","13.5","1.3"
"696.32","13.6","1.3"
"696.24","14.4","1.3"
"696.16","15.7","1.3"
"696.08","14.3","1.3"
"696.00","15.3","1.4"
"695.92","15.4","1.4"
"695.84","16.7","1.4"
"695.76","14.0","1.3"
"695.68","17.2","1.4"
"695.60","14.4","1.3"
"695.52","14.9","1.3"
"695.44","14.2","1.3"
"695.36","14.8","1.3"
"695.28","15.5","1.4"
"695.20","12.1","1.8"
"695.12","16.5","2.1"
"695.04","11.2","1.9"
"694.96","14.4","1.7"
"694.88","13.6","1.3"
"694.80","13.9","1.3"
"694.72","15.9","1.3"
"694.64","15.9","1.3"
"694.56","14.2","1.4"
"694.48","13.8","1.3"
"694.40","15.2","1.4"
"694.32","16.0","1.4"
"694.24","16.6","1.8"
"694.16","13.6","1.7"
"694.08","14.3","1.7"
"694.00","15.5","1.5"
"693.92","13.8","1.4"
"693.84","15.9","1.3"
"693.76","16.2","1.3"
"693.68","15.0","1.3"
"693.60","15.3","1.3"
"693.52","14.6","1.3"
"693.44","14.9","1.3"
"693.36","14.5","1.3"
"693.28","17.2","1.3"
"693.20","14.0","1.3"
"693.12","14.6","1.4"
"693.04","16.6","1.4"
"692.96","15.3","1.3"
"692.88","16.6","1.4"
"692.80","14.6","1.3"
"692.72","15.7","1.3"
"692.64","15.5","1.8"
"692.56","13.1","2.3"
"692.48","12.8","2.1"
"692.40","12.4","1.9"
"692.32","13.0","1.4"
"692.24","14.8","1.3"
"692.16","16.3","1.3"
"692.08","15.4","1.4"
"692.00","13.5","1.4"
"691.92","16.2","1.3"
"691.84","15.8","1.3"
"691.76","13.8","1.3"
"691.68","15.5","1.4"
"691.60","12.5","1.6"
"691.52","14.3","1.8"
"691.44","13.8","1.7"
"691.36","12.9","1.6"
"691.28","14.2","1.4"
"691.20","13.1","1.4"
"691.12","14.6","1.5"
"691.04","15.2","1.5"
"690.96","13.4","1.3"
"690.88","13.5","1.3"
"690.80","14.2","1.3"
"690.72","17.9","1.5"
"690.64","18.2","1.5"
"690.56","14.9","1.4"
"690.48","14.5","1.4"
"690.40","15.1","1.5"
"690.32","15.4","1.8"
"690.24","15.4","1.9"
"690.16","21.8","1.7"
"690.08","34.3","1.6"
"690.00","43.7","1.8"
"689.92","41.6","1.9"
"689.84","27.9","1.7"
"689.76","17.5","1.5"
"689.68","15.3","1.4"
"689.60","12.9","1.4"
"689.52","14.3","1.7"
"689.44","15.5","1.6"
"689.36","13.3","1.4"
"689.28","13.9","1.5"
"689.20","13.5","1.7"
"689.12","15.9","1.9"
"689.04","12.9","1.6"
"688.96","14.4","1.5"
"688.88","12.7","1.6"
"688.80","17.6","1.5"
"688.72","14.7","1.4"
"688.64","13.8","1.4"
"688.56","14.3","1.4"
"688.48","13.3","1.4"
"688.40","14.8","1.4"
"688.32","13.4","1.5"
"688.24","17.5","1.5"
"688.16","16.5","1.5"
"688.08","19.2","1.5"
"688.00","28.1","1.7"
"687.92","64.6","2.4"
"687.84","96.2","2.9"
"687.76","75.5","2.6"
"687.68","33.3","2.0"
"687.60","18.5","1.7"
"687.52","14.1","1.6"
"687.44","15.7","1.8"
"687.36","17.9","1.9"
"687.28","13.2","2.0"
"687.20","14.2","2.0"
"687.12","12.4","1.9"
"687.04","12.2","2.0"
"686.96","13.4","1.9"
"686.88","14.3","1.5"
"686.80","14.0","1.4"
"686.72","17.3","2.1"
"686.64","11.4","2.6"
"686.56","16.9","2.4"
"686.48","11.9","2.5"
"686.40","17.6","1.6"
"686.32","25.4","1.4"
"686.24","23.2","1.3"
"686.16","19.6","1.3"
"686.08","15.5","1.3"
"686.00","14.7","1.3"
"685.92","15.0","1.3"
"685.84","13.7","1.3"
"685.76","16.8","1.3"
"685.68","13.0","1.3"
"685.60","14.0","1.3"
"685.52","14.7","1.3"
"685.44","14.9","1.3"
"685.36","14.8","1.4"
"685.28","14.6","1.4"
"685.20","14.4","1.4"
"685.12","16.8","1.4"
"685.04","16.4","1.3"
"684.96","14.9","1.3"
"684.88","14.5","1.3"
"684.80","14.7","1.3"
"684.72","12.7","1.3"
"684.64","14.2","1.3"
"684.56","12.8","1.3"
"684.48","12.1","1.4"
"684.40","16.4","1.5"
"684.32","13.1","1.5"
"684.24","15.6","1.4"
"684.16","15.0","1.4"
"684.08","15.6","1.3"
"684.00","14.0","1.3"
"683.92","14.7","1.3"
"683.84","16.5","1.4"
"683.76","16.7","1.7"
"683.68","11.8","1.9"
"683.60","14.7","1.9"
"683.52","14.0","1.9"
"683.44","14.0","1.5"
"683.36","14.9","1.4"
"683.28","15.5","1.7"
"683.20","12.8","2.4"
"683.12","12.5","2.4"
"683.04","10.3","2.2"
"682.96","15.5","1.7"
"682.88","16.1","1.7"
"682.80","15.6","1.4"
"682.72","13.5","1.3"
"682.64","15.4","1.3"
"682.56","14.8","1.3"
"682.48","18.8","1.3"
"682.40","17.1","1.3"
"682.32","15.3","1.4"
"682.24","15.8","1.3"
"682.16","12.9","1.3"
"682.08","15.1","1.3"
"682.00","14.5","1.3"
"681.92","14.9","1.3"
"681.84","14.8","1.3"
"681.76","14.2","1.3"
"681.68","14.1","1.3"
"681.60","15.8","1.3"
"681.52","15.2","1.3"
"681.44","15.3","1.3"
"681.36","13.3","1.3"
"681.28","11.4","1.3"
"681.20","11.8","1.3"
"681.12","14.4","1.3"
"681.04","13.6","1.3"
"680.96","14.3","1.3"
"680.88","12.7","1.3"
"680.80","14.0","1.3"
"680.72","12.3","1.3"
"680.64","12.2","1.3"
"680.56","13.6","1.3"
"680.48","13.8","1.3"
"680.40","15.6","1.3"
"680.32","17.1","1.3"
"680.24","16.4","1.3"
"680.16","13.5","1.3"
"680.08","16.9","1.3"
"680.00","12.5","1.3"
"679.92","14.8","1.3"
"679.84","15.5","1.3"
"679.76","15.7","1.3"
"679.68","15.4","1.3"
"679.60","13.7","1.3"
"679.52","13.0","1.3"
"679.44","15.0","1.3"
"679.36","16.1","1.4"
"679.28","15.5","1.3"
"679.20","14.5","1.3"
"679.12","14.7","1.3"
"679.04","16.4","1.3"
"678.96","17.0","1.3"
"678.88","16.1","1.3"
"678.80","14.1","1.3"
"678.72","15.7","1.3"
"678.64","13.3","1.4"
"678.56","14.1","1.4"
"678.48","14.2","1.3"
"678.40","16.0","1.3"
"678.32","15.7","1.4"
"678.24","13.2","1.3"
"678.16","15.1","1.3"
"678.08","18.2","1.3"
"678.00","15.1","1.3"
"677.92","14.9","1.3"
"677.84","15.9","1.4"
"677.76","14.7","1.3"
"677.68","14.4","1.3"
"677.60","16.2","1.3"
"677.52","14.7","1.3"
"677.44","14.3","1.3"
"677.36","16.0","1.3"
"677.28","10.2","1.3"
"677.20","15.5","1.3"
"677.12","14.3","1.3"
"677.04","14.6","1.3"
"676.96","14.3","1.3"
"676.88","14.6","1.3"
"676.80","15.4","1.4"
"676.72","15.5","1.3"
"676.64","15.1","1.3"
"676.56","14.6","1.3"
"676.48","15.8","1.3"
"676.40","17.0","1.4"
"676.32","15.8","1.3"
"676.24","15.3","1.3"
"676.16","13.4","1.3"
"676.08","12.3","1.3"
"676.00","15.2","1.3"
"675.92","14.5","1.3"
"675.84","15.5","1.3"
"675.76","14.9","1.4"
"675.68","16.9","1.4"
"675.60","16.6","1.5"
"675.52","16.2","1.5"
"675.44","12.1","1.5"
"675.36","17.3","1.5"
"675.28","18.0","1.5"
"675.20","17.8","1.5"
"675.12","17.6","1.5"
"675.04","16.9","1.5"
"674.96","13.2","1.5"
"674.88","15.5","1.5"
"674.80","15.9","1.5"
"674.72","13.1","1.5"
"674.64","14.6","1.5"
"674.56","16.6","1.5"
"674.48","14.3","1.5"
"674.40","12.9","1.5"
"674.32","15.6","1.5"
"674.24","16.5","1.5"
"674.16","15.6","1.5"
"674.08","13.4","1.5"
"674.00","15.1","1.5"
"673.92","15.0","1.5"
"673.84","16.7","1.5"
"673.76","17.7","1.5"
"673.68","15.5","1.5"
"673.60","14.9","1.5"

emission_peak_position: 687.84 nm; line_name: H-alpha 6563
